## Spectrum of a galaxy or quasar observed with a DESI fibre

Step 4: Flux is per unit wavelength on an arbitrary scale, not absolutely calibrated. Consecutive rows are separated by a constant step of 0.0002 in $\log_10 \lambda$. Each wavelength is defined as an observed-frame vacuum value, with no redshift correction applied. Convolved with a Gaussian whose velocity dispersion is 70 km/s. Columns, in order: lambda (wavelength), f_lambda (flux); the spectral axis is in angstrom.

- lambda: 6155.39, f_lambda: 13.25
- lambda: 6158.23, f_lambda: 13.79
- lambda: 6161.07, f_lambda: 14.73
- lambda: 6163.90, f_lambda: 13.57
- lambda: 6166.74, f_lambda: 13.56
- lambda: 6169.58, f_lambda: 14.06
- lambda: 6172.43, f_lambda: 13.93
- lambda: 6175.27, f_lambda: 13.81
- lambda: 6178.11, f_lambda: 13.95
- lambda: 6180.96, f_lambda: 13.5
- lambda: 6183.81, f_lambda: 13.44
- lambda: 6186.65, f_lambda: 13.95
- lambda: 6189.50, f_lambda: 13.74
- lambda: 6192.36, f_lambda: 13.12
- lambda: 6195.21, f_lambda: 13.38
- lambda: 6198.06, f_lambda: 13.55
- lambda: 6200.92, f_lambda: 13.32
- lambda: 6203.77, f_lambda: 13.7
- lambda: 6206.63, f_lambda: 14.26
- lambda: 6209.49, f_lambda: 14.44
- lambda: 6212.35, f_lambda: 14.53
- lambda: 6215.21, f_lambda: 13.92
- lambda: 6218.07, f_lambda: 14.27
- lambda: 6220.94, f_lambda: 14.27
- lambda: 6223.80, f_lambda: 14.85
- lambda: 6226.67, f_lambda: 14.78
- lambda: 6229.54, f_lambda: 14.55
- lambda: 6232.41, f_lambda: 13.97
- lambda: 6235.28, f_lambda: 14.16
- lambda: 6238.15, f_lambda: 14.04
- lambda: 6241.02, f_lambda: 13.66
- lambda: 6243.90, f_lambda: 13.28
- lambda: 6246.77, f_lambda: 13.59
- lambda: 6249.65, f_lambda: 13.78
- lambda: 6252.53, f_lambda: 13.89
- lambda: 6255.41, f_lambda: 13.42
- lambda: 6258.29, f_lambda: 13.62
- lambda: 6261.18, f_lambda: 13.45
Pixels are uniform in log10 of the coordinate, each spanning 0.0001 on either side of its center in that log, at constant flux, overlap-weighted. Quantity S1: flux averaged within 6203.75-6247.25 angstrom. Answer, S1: 14.2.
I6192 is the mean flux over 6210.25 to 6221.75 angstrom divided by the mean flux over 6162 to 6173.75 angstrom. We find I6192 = 1.0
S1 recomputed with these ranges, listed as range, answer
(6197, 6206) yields 13.6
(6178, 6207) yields 13.6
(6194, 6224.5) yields 14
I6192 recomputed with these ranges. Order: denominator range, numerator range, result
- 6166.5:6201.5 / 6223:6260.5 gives 1.02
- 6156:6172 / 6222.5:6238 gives 1.04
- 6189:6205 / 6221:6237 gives 1.07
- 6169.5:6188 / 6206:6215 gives 1.04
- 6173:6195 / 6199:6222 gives 1.03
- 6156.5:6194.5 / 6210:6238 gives 1.04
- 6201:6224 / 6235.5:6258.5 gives 0.96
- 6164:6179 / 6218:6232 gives 1.05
